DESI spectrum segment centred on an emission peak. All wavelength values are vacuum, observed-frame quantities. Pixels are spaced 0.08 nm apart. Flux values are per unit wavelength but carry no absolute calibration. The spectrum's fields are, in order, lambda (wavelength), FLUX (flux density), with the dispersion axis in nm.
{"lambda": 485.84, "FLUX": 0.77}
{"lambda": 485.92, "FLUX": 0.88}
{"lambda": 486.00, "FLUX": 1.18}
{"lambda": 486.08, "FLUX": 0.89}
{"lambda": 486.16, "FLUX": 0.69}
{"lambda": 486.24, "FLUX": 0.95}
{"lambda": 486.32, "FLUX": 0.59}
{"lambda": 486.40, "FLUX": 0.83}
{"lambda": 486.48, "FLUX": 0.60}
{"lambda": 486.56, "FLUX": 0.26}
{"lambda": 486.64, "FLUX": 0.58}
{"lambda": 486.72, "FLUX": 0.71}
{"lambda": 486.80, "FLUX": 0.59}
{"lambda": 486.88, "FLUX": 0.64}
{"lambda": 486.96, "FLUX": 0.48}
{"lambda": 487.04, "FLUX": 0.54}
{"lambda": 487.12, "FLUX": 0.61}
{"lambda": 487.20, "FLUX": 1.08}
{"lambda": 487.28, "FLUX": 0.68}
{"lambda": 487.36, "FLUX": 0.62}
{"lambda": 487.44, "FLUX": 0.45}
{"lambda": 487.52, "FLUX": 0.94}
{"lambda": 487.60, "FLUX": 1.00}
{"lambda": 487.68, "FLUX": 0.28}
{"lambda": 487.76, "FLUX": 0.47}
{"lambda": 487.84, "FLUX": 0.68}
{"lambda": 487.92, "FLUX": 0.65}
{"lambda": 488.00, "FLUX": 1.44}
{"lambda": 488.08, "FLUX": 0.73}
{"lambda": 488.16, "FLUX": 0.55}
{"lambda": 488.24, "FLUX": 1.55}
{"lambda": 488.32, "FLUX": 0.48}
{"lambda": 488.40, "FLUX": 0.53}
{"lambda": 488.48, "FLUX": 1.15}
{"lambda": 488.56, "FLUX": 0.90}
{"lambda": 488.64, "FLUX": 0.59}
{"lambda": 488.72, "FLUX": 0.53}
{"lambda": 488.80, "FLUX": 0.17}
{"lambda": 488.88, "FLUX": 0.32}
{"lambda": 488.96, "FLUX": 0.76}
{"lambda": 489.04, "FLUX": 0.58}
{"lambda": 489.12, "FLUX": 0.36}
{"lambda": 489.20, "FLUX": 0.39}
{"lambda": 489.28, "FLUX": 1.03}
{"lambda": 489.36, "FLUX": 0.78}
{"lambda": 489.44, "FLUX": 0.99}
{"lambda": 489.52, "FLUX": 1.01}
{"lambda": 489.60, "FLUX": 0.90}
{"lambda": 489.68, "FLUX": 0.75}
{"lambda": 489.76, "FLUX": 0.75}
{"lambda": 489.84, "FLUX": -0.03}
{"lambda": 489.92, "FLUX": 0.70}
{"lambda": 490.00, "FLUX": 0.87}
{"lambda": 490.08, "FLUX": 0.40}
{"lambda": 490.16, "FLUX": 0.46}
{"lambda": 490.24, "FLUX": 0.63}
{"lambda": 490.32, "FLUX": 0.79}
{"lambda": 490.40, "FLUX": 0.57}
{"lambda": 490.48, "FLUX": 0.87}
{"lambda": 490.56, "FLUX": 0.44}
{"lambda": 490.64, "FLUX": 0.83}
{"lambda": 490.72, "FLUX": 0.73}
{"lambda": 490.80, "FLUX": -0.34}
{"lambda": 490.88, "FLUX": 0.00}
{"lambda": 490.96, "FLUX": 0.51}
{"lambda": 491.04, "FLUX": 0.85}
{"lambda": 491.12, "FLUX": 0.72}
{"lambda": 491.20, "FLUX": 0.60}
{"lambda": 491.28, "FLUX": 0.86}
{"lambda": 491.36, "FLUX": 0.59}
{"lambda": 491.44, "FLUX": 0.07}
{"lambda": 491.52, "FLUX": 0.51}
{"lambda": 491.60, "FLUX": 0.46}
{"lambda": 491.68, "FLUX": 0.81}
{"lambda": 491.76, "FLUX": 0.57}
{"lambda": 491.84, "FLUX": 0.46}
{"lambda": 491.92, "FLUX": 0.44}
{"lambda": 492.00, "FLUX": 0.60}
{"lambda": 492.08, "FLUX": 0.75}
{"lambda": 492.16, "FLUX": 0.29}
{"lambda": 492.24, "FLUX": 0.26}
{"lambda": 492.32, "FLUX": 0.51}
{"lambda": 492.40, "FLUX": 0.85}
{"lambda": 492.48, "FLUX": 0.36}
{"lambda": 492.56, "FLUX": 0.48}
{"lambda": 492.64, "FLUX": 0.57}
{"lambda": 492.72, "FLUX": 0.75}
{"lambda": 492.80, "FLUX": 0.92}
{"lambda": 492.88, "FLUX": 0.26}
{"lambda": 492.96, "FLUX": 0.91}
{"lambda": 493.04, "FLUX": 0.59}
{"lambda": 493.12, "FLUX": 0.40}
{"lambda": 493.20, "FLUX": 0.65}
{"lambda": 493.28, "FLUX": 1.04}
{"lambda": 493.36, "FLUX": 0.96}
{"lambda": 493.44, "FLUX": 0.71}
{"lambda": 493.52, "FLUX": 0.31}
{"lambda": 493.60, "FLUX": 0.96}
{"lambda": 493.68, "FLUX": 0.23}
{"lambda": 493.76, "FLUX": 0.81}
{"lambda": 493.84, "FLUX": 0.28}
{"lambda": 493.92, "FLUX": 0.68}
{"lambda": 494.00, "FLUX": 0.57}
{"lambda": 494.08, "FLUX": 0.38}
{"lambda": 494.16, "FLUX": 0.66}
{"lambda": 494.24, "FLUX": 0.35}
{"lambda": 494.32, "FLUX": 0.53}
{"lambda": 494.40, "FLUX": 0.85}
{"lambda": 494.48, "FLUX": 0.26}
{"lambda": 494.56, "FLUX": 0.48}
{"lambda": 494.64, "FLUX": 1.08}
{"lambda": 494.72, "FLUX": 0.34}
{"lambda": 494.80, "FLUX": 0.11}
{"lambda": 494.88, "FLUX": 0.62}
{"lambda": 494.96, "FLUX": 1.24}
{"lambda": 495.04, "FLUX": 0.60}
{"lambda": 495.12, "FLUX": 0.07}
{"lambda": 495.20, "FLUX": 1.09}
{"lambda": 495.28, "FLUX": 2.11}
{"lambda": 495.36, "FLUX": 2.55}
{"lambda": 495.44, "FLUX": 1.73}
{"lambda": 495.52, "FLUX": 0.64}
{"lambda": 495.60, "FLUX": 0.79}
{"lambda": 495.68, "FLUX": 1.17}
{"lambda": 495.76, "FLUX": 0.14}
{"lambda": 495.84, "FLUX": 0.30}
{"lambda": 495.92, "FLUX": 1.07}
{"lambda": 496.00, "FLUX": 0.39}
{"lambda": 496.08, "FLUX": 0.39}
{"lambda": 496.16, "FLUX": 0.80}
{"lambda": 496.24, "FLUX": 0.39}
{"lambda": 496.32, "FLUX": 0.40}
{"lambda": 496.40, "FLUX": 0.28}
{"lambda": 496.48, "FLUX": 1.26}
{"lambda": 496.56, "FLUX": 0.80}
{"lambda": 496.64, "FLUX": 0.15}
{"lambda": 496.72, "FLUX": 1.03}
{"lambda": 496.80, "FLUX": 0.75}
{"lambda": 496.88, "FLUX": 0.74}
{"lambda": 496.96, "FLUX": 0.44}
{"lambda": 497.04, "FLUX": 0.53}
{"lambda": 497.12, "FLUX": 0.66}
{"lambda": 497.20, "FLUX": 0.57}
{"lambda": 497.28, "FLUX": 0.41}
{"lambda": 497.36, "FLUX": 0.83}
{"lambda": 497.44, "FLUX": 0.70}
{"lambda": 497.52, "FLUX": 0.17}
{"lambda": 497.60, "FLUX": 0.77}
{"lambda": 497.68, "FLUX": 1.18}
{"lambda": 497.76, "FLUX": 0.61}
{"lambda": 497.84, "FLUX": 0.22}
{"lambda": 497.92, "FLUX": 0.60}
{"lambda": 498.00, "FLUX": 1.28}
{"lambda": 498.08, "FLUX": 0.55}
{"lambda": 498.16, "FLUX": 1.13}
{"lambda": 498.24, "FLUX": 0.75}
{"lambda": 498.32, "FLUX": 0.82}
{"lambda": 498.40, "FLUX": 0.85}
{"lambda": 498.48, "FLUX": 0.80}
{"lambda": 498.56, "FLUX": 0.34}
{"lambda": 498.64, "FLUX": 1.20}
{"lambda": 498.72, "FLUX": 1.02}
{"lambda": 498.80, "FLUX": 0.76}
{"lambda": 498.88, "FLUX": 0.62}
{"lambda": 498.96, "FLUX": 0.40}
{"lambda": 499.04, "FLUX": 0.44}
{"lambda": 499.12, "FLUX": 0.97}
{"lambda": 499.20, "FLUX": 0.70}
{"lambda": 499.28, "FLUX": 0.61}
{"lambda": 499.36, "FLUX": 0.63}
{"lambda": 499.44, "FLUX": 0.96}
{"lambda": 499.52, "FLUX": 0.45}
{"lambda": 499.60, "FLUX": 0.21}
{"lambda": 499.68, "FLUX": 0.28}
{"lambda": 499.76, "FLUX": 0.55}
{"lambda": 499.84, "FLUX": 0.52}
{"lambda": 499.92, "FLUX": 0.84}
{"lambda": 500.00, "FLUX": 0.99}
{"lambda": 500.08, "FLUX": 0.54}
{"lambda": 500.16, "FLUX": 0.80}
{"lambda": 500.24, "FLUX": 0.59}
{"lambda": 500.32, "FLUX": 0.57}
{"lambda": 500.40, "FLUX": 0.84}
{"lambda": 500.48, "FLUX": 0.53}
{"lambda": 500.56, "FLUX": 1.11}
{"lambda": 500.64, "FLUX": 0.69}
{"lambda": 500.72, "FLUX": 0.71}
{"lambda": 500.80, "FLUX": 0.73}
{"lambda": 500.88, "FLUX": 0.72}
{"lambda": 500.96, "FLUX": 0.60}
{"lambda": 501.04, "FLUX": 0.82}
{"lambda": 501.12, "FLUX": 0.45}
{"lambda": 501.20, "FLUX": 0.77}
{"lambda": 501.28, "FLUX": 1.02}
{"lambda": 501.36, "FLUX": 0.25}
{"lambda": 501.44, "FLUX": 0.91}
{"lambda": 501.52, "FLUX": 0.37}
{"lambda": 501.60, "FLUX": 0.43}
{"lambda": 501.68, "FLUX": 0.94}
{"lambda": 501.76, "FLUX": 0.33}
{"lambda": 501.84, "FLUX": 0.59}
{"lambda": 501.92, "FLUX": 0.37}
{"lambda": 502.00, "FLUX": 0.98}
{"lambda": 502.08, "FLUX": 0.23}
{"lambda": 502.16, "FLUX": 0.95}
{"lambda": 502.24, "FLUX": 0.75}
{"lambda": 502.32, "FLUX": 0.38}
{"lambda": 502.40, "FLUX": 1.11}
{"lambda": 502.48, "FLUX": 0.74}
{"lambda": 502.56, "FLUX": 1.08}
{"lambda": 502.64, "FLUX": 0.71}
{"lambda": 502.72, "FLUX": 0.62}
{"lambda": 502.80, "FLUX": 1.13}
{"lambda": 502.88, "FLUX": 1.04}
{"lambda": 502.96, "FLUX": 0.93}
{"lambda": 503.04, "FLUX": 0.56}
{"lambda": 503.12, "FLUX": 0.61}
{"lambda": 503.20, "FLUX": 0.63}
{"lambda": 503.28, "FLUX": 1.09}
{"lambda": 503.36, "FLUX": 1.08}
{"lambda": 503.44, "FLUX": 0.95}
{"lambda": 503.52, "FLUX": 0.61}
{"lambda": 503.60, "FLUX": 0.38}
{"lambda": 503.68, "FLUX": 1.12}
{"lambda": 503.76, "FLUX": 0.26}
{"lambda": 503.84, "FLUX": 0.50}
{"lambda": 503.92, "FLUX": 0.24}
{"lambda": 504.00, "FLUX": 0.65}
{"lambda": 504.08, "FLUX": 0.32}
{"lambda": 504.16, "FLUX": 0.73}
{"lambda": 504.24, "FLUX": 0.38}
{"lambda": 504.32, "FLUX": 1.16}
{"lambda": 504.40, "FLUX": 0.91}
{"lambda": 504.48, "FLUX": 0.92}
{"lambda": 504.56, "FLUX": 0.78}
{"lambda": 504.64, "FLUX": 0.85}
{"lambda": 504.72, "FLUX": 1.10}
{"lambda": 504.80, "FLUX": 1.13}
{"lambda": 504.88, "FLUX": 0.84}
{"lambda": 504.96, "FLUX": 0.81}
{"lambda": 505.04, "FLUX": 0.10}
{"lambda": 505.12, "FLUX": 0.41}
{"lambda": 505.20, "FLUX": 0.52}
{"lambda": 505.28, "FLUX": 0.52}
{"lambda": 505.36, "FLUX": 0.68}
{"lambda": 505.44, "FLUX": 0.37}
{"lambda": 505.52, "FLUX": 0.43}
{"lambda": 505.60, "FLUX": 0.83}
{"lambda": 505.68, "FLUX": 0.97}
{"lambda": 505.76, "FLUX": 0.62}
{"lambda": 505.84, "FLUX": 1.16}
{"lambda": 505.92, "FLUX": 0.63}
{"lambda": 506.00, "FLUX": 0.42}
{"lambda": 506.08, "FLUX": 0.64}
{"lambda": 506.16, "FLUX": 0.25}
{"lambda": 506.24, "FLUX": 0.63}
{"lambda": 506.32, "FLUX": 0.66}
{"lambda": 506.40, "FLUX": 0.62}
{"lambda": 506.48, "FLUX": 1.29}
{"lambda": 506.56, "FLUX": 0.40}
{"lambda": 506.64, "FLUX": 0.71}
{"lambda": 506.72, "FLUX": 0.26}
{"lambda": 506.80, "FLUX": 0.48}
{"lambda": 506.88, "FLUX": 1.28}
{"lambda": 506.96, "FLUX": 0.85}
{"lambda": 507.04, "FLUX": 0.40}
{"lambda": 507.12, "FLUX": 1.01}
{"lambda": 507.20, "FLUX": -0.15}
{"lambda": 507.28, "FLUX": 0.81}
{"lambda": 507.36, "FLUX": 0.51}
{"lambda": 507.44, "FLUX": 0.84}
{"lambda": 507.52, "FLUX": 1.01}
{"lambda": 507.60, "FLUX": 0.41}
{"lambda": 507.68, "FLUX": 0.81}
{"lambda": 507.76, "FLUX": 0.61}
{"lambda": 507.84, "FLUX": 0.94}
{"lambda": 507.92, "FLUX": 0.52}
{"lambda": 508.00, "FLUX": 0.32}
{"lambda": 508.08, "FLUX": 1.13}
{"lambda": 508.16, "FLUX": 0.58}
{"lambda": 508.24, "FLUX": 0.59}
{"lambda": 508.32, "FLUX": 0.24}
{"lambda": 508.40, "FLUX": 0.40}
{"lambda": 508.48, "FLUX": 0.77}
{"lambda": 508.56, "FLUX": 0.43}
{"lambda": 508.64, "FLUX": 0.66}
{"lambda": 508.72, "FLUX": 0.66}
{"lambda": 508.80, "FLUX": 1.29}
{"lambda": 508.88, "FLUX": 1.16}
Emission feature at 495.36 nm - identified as Hgamma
